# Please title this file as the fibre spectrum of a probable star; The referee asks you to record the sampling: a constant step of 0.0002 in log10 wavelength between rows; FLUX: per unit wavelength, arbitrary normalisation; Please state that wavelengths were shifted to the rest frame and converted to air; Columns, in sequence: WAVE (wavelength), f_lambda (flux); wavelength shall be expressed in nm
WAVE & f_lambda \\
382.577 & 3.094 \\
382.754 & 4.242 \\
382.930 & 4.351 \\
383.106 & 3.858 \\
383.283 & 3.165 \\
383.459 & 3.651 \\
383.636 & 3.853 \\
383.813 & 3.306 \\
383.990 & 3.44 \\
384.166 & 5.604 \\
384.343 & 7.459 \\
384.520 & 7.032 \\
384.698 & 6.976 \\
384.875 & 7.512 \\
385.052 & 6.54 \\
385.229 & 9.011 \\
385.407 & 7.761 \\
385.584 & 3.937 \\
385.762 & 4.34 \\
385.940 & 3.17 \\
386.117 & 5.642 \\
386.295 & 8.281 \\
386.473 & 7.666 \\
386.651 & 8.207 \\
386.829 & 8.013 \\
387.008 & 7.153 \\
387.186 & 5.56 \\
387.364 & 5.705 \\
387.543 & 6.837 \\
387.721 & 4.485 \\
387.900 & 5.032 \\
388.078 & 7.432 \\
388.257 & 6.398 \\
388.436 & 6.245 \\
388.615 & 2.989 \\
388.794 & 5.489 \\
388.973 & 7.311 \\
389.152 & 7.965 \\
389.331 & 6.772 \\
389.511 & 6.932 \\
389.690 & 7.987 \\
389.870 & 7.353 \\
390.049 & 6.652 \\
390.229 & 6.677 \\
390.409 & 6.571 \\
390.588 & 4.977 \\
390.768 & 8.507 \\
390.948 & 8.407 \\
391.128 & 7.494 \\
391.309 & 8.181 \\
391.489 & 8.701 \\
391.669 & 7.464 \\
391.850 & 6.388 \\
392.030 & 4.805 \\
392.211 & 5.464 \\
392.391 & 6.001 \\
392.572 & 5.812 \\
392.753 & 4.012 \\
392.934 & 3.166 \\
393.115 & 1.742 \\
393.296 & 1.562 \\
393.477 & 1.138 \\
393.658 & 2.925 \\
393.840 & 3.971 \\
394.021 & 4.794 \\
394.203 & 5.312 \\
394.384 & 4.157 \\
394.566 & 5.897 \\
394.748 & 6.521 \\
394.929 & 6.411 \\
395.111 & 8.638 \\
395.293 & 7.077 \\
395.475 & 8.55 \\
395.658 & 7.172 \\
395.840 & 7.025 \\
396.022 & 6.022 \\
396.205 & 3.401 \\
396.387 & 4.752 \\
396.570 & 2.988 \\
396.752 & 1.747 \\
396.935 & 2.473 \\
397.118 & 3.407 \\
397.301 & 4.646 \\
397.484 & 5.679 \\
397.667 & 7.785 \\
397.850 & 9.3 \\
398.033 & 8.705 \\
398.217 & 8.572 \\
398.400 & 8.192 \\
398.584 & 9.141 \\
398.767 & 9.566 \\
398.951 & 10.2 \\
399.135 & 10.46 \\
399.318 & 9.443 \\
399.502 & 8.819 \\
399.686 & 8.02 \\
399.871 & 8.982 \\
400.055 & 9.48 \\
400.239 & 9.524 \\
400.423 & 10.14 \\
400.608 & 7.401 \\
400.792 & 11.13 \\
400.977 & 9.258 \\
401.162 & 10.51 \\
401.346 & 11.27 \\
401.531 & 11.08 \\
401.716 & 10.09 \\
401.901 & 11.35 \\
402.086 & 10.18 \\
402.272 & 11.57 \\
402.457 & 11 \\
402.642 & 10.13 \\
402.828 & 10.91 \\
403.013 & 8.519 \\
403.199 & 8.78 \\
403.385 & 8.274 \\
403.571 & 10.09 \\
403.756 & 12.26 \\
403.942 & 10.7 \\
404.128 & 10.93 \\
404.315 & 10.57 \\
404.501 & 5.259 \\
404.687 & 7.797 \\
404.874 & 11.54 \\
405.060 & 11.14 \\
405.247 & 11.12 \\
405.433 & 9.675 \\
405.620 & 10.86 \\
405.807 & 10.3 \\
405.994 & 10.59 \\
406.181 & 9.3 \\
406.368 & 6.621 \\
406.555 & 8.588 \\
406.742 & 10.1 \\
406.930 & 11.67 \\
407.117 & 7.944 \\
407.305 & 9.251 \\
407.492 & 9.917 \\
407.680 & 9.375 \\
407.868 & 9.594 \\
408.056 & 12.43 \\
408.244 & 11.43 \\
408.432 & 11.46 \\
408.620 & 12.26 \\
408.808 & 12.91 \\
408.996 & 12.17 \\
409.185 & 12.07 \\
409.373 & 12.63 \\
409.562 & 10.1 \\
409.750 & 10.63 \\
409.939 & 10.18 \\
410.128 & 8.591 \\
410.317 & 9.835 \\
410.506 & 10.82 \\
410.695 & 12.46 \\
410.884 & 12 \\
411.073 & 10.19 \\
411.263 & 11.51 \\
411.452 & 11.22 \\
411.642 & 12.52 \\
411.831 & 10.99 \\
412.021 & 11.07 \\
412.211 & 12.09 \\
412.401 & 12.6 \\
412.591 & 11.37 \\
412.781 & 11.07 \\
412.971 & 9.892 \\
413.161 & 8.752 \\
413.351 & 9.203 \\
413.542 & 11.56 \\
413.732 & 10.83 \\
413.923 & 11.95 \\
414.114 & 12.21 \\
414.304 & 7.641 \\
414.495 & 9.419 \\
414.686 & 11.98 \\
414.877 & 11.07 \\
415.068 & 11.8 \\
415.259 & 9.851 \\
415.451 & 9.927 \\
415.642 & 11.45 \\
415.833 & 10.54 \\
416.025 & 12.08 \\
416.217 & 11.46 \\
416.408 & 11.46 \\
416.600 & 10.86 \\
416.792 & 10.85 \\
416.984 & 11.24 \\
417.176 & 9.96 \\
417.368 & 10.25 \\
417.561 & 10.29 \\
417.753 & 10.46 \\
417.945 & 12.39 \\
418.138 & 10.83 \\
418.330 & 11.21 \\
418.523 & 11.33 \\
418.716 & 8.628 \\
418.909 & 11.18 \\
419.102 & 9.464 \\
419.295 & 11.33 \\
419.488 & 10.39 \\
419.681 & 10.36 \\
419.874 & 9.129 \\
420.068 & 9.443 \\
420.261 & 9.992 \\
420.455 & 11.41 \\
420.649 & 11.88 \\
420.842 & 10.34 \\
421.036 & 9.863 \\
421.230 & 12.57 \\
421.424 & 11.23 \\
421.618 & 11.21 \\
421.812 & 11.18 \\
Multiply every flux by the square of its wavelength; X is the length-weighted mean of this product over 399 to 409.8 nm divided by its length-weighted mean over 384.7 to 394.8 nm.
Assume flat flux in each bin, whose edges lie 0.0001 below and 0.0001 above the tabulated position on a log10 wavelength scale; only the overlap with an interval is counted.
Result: 1.8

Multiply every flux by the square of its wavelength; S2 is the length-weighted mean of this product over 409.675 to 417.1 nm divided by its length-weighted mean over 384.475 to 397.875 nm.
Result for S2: 2.1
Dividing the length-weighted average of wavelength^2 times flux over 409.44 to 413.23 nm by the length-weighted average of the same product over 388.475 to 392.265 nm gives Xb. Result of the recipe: 1.78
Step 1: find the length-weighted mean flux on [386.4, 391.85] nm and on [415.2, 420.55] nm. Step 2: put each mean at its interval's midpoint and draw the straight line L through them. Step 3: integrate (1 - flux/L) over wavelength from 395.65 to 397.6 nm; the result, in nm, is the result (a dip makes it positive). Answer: 0.85 nm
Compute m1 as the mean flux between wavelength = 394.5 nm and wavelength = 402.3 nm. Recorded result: 7.95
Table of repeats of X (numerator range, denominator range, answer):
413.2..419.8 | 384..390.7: 1.92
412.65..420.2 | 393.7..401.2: 1.62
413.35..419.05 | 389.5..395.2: 2.12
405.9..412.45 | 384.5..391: 1.83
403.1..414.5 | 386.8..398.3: 1.94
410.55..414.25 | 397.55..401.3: 1.29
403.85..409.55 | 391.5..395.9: 2.08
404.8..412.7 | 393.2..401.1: 1.68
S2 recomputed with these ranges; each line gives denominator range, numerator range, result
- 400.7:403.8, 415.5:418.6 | 1.15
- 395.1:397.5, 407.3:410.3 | 2.28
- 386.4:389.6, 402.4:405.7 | 1.68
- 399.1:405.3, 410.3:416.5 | 1.17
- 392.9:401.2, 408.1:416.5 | 1.79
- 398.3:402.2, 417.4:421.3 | 1.20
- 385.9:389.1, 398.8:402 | 1.68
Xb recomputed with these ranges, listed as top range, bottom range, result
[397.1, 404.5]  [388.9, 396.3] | 1.64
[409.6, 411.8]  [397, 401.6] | 1.31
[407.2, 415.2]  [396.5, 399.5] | 1.64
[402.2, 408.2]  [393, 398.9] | 1.84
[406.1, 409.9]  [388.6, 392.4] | 1.67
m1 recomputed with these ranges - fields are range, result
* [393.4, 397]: 5.08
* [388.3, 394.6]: 5.71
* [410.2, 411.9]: 11.3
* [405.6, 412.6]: 10.8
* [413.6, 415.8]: 10.8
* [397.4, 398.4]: 8.05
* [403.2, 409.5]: 10.3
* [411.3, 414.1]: 11.1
